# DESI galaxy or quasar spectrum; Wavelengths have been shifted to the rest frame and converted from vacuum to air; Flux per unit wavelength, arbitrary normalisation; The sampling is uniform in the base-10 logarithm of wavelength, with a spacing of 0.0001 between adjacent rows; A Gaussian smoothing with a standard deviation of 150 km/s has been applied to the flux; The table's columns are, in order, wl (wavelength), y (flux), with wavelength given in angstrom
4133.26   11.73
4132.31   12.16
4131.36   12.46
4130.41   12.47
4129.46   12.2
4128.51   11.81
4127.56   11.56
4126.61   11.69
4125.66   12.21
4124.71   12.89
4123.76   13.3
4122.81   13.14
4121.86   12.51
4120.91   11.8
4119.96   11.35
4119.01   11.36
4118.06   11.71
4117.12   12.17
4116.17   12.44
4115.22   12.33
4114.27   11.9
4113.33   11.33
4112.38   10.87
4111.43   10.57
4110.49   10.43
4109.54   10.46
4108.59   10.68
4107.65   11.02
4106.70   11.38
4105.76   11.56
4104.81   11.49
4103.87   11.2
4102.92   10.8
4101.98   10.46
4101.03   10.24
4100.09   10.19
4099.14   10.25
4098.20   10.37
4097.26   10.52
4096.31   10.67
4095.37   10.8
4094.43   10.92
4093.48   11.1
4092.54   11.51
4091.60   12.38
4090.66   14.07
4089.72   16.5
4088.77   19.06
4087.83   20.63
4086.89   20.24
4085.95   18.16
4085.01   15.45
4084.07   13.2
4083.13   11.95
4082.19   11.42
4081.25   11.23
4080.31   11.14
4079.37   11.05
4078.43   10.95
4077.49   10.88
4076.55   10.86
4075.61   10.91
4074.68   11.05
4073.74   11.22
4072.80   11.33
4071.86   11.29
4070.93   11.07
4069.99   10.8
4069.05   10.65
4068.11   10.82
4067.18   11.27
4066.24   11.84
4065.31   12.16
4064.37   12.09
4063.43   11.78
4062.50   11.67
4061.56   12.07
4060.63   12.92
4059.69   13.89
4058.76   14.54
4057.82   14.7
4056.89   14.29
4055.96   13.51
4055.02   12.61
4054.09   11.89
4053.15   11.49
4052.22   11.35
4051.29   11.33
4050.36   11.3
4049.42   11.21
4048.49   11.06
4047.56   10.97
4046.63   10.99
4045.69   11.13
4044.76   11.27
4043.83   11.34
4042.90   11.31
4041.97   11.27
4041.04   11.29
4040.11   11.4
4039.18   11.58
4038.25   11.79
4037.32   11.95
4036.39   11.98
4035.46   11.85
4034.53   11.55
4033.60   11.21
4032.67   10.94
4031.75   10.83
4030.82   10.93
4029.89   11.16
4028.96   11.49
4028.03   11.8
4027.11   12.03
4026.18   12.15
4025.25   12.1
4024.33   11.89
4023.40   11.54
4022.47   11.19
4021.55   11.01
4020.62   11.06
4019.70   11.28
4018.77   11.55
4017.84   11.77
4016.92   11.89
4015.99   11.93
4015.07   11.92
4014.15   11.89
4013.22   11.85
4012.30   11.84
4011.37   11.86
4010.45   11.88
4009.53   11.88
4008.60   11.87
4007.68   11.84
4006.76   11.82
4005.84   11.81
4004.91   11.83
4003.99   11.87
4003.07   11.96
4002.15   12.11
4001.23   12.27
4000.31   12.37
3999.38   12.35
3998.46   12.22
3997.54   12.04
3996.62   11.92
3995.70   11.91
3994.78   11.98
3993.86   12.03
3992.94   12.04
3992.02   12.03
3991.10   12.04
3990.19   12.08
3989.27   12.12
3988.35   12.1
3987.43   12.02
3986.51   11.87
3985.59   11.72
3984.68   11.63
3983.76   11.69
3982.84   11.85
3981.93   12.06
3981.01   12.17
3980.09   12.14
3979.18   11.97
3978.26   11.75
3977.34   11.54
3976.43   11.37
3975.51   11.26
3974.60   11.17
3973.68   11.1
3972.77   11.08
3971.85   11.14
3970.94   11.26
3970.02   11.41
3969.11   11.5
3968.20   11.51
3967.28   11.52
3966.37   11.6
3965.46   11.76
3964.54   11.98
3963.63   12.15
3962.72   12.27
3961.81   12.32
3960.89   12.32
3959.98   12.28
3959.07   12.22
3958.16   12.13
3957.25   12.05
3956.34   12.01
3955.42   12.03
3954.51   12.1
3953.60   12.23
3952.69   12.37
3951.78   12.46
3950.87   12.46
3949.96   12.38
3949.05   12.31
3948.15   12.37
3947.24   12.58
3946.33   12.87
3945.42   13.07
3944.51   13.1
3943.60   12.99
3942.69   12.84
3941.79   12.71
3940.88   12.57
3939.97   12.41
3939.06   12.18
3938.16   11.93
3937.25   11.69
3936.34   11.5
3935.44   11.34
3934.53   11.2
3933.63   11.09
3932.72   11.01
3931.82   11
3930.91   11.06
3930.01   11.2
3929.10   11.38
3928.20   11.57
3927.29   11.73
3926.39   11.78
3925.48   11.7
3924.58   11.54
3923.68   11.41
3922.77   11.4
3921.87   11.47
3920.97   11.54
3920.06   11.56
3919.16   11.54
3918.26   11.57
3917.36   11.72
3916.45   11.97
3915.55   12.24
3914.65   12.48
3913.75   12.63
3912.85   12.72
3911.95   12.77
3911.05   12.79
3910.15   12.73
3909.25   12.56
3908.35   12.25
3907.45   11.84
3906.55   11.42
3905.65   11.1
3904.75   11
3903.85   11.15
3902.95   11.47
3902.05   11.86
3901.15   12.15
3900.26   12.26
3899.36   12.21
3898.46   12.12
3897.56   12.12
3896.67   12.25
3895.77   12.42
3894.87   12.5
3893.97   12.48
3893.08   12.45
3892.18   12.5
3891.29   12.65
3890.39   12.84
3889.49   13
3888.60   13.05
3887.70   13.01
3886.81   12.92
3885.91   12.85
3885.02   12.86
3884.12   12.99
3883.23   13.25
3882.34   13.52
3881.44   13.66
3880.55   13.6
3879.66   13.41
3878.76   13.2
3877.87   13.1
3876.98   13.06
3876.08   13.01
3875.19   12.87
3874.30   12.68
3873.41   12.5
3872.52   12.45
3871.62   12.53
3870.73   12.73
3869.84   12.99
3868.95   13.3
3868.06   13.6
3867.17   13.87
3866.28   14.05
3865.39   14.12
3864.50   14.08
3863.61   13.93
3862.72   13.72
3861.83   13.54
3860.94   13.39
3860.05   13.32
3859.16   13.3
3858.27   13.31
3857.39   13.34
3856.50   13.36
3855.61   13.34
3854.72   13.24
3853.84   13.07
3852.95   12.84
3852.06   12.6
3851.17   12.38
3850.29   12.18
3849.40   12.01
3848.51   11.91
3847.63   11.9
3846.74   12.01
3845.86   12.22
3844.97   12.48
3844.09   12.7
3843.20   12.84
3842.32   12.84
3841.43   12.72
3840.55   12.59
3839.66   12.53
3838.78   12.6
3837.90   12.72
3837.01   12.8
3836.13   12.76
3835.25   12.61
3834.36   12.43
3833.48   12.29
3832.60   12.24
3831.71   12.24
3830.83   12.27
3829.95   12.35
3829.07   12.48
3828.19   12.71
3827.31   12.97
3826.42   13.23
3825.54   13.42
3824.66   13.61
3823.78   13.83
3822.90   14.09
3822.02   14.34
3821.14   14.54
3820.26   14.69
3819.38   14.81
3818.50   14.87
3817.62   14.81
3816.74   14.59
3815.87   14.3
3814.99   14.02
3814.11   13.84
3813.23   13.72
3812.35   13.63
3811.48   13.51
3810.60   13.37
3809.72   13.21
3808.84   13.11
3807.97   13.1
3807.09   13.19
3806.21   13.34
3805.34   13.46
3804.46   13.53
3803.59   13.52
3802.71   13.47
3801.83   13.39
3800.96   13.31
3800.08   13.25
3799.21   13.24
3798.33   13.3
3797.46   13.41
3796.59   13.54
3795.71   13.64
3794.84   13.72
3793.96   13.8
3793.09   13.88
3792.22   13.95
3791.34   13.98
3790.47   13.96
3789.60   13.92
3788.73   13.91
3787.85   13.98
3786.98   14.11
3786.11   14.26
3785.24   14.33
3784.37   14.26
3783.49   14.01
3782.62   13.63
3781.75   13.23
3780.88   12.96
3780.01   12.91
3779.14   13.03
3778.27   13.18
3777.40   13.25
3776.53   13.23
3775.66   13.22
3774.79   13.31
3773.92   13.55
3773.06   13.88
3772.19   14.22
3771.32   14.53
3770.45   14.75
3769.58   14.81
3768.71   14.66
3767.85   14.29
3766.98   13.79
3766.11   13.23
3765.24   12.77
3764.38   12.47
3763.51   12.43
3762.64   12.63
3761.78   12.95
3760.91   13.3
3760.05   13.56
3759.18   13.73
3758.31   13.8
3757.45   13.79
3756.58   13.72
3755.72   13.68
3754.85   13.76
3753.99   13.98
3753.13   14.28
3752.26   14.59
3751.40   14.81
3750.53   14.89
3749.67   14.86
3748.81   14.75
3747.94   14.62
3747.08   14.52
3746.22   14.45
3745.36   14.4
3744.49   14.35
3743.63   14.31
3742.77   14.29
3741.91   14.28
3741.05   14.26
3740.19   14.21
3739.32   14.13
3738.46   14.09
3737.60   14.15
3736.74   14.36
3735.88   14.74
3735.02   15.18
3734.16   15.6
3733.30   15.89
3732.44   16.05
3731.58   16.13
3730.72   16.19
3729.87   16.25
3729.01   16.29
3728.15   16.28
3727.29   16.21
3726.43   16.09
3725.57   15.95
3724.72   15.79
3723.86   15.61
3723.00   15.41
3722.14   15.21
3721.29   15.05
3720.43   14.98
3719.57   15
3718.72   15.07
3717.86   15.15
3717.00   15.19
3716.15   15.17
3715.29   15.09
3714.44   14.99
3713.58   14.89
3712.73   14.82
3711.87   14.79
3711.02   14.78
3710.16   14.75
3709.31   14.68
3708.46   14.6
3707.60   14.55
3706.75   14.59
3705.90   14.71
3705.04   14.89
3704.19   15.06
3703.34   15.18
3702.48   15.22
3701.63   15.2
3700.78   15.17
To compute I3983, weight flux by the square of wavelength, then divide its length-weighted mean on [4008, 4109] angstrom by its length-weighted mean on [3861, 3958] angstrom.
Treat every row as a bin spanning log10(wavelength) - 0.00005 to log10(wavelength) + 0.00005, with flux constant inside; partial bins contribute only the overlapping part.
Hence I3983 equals 1.0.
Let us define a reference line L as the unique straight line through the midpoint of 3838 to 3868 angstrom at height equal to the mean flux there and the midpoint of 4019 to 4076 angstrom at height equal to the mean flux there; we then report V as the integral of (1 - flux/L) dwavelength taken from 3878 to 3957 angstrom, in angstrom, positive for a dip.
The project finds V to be 2.2 angstrom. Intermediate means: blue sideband 13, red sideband 11.7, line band 12.2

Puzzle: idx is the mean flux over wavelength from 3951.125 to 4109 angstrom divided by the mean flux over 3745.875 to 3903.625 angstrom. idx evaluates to 0.9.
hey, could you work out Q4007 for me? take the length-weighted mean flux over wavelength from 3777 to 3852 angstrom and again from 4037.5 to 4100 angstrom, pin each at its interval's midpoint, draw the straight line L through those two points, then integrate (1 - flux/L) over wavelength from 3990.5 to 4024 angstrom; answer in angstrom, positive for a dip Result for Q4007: 1.7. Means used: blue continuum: 13.3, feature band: 11.9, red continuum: 12.2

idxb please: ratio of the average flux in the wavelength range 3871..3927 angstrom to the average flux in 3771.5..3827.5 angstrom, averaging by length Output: 0.90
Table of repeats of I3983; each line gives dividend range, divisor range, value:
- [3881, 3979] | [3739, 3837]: 0.95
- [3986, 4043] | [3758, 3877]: 0.98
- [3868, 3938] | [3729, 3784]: 0.93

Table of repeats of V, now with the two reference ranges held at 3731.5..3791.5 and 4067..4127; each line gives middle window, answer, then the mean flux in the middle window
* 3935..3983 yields 3.1 angstrom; 12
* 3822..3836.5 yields 0.8 angstrom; 12.9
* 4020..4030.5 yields 0.7 angstrom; 11.6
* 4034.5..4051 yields 1.3 angstrom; 11.4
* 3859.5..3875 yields 0.1 angstrom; 13.3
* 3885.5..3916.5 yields 2.1 angstrom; 12.3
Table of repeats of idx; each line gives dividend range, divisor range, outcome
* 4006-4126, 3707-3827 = 0.84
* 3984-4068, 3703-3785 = 0.82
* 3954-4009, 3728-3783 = 0.84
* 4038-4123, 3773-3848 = 0.90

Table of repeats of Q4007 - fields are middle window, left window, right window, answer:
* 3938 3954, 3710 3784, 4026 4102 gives 0.5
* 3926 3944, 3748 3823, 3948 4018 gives 0.9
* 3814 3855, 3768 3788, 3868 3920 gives 0.4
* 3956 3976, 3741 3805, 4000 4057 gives 0.8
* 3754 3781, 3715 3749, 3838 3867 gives 1.8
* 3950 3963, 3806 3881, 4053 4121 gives 0.5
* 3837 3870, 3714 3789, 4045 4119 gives 1.6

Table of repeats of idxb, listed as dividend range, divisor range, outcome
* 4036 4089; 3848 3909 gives 0.96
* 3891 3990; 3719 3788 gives 0.83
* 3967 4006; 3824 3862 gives 0.93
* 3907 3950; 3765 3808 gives 0.88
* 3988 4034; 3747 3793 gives 0.85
